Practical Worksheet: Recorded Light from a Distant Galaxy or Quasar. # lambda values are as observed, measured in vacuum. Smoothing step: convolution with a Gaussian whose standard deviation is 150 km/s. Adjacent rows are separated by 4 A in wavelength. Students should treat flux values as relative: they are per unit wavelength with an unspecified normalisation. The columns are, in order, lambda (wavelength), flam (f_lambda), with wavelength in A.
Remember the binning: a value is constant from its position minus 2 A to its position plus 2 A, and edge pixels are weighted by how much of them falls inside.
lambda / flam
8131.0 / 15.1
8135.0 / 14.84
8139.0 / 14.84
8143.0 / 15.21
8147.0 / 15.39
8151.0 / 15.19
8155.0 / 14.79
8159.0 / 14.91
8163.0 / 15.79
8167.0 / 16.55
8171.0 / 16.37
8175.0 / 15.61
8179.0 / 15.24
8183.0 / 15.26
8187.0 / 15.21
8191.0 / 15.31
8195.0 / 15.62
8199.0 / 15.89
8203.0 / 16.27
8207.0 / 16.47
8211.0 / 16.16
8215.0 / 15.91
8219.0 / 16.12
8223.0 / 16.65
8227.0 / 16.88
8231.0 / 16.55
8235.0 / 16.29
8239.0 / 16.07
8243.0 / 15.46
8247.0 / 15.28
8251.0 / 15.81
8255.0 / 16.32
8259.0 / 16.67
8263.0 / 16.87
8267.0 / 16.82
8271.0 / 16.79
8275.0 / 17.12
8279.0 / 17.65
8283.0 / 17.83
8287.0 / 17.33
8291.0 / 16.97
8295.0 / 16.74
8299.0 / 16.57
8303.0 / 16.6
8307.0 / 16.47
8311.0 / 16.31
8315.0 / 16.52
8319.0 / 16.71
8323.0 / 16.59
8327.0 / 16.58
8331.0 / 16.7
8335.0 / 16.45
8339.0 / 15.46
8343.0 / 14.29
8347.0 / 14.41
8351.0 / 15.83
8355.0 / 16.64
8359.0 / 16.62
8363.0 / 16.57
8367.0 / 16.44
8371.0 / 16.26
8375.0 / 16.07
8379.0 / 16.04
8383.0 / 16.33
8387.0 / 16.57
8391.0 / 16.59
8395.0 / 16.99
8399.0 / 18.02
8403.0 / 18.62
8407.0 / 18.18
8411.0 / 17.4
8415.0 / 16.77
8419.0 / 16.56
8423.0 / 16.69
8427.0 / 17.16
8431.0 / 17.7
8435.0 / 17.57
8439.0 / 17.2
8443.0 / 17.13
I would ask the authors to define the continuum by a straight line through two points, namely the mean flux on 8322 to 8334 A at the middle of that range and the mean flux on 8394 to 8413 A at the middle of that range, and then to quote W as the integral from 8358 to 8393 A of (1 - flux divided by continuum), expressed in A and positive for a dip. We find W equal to 2.1 A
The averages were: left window 16.6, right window 17.9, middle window 16.4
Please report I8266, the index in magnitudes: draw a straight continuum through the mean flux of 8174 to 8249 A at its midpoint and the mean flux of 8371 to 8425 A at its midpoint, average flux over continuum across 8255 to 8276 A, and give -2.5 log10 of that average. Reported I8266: -0.04 mag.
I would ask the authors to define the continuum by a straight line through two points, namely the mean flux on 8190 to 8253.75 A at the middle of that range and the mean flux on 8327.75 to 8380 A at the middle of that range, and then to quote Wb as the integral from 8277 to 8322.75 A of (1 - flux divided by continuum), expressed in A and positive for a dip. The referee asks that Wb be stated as -2.4 A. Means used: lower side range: 16.1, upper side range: 16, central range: 16.9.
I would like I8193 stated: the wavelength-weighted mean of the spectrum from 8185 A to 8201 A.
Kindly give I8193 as 15.5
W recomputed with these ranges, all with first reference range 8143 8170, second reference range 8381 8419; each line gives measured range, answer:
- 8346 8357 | 0.7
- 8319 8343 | 0.7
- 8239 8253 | 0.4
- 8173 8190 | 0.3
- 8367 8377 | 0.5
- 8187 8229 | -0.7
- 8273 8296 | -1.3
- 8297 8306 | 0.0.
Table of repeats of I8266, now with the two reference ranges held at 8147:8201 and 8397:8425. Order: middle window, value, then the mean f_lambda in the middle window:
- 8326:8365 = 0.07 mag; 15.9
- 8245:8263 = 0.00 mag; 16.1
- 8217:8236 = -0.04 mag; 16.5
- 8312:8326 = 0.01 mag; 16.6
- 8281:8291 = -0.07 mag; 17.5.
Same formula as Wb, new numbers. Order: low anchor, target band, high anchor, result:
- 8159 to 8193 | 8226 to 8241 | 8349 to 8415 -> -0.4 A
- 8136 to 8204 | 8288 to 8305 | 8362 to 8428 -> -0.5 A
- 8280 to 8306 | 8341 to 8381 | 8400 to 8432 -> 3.0 A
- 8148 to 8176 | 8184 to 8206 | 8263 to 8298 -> 0.5 A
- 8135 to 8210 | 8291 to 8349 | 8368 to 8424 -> 0.9 A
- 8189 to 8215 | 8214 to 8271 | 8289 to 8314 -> -0.3 A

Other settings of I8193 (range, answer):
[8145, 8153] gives 15.3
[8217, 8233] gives 16.5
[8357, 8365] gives 16.6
